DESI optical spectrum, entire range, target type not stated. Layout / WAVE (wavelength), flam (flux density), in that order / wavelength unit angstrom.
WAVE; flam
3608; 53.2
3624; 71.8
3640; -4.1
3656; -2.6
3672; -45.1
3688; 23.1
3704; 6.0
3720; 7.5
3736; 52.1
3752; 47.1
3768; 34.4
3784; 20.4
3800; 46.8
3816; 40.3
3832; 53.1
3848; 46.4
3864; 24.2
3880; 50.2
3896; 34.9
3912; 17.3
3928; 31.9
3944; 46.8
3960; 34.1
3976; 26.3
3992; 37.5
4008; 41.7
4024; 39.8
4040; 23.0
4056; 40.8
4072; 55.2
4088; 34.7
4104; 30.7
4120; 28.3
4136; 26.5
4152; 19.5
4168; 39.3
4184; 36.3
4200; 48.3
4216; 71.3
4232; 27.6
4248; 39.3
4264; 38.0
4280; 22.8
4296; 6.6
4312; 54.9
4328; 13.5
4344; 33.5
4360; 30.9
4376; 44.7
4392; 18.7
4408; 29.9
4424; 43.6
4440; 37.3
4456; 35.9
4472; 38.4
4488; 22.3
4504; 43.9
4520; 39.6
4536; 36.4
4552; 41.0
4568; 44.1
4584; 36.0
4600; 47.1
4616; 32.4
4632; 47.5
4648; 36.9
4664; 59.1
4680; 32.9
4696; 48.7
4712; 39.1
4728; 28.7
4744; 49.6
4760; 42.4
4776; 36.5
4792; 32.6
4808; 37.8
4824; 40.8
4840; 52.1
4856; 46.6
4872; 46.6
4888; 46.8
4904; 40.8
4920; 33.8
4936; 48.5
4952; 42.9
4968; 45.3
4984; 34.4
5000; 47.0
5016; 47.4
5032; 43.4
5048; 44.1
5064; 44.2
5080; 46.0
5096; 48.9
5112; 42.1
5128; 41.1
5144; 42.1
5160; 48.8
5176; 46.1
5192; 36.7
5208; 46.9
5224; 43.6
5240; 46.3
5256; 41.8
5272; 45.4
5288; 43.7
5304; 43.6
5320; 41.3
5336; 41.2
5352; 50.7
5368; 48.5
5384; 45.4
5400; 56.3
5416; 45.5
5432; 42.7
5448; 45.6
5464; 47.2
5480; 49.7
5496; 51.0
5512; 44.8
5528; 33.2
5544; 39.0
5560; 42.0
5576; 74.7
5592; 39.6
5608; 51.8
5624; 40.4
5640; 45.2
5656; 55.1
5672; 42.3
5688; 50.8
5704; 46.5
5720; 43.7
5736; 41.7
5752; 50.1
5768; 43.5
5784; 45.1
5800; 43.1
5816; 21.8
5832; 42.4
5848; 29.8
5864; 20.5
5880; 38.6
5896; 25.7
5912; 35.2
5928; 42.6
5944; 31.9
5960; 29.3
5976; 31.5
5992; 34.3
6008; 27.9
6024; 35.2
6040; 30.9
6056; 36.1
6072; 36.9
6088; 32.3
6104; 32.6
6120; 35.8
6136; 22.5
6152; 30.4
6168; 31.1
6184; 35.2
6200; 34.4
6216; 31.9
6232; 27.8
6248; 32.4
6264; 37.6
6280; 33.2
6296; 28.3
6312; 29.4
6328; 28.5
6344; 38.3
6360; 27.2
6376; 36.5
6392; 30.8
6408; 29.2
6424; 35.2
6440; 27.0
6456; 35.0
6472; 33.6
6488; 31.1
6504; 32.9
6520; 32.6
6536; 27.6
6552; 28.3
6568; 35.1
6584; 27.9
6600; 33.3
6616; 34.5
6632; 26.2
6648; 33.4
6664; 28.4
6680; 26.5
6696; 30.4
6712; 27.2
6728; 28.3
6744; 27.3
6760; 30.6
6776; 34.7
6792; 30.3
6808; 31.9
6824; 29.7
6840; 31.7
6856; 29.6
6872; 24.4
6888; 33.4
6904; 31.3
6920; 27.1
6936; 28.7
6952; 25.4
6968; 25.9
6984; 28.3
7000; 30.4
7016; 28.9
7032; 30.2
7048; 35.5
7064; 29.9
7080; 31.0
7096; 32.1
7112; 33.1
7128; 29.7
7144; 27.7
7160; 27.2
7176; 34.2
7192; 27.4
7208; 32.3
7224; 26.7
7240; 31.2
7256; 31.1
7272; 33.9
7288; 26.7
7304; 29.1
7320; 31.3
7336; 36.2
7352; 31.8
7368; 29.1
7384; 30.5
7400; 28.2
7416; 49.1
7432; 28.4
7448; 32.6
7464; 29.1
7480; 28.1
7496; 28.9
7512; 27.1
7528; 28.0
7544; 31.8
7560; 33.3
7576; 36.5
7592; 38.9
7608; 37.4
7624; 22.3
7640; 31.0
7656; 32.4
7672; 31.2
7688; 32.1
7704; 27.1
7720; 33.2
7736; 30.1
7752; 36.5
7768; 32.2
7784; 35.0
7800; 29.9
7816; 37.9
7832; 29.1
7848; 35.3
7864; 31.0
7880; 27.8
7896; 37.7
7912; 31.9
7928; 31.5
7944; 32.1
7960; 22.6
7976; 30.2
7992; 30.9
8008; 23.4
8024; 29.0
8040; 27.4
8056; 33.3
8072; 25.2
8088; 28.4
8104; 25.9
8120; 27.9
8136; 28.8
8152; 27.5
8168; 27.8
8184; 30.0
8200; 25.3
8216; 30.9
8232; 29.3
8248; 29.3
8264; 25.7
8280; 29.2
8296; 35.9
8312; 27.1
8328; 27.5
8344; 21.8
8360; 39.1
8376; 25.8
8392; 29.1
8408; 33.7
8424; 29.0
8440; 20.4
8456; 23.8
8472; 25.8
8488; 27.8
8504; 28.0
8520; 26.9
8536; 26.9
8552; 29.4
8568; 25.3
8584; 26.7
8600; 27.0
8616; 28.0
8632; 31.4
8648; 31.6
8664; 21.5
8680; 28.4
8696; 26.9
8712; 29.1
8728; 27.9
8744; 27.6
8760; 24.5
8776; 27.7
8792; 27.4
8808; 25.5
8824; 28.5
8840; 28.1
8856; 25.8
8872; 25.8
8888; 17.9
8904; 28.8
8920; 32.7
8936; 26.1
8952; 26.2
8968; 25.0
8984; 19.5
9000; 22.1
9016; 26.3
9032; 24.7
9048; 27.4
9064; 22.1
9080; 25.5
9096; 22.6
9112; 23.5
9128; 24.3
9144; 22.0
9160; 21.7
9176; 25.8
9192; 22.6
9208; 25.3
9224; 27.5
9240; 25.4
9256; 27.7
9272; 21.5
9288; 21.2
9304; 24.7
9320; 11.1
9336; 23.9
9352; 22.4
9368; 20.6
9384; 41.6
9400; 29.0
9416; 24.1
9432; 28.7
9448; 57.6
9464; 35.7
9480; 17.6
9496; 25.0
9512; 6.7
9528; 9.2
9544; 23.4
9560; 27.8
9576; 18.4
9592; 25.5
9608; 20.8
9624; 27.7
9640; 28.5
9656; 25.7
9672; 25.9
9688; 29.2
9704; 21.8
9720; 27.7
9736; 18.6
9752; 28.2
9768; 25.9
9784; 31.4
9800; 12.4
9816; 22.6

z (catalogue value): 0.13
